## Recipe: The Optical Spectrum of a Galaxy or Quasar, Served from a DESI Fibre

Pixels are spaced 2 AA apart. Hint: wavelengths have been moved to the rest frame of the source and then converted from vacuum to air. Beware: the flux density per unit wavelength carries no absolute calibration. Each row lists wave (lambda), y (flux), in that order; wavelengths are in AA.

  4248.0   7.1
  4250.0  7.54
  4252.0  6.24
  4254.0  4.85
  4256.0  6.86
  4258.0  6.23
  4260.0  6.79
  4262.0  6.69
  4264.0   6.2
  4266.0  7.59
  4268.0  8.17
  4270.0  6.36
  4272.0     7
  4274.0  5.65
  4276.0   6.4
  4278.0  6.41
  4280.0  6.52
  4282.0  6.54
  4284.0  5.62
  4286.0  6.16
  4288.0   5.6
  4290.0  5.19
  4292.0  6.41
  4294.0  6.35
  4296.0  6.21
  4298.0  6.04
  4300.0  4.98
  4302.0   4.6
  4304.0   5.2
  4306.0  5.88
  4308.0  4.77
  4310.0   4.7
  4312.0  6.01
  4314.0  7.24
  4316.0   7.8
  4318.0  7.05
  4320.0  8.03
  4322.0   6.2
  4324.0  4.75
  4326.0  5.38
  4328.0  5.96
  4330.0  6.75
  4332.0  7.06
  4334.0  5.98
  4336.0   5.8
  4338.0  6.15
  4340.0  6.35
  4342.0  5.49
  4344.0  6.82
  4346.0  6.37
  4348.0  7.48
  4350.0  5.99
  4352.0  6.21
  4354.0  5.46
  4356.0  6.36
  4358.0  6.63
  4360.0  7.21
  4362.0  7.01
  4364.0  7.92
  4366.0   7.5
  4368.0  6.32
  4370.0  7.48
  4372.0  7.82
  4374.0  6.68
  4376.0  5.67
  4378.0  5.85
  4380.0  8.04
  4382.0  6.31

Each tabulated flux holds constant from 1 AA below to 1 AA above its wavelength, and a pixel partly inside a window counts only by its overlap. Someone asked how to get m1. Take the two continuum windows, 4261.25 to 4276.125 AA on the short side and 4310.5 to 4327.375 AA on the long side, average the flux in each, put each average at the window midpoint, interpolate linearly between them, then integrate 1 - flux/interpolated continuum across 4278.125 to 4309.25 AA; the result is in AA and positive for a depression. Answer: 4.2 AA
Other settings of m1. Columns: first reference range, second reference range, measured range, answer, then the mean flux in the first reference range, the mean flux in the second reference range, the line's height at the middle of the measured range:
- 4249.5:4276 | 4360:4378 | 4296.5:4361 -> 6.59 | 6.6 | 6.99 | 6.84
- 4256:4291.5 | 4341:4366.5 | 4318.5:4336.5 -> 0.88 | 6.43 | 6.63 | 6.57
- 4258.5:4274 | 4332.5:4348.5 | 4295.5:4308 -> 2.26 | 6.86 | 6.29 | 6.59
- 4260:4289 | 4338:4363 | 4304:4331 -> 1.29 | 6.5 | 6.44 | 6.47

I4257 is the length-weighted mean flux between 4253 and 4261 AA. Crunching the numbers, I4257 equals 6.18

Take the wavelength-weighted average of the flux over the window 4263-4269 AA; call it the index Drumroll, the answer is 7.32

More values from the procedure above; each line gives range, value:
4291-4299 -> 6.25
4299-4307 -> 5.17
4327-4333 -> 6.59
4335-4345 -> 6.12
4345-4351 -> 6.61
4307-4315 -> 5.68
